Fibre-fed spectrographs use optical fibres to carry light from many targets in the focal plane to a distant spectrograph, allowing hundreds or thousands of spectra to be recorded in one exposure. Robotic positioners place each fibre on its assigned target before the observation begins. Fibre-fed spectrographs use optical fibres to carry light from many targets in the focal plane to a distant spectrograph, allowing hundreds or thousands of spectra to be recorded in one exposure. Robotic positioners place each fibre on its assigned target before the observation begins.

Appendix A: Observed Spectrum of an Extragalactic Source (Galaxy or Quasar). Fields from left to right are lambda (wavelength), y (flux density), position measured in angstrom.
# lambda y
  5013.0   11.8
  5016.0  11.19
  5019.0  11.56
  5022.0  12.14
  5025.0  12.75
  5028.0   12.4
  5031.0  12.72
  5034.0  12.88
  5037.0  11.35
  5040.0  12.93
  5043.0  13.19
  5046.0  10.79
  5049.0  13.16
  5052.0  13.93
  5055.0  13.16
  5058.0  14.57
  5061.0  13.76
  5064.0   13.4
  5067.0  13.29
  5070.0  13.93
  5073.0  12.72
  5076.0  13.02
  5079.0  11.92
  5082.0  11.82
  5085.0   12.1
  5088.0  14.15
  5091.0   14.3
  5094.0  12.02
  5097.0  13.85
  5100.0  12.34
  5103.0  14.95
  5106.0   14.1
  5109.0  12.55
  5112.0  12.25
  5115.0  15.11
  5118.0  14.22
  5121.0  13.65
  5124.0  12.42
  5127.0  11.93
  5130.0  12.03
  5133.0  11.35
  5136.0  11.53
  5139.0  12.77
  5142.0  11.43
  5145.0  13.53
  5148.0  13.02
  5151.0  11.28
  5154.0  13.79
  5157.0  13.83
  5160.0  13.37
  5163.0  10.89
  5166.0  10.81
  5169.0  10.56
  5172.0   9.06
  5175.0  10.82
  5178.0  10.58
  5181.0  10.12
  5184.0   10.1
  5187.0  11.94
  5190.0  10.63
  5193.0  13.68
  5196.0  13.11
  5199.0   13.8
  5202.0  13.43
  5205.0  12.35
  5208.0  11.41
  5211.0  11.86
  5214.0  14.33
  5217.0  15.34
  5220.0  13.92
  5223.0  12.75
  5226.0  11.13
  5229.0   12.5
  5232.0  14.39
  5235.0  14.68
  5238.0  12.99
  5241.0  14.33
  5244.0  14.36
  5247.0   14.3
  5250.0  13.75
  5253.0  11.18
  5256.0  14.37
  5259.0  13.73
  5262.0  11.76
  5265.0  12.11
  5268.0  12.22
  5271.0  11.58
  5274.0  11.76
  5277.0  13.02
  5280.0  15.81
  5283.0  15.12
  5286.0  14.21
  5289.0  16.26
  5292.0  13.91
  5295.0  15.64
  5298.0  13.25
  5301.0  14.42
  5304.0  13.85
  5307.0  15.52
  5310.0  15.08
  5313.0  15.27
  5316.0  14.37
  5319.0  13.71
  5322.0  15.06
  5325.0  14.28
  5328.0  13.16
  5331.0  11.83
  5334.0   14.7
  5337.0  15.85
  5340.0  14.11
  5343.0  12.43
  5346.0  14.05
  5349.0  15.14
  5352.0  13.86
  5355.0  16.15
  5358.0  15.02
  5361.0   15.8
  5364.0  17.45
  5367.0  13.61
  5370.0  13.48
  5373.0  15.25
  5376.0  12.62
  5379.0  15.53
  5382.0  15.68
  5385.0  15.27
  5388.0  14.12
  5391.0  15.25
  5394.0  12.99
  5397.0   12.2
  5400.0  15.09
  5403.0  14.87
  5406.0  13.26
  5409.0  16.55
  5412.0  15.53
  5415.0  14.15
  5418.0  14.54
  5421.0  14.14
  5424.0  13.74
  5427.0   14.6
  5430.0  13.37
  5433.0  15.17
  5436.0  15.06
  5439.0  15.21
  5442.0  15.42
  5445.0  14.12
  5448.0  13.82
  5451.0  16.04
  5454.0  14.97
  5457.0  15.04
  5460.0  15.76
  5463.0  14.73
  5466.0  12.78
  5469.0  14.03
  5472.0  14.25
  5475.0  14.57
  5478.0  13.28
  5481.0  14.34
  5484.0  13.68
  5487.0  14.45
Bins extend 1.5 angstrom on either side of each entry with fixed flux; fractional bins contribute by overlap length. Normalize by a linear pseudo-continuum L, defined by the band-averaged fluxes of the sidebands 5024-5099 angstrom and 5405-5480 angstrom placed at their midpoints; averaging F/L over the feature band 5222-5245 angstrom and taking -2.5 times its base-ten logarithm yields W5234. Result 0.02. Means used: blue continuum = 13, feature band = 13.4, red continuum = 14.6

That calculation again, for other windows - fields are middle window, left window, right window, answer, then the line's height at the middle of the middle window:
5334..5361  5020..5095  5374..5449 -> -0.03 mag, 14.2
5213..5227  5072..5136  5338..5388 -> 0.02 mag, 13.7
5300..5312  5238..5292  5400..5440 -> -0.07 mag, 13.8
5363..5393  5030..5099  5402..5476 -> -0.03 mag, 14.4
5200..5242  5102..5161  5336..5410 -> 0.03 mag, 13.6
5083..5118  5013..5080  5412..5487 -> -0.04 mag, 13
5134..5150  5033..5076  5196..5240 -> 0.07 mag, 13.2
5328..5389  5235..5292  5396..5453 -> -0.03 mag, 14.2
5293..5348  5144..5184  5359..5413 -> -0.04 mag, 13.8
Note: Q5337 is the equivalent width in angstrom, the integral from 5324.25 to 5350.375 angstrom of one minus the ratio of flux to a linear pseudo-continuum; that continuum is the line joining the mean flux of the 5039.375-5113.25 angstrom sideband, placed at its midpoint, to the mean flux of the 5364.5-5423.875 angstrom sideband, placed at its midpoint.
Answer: 0.5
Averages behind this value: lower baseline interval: 13.1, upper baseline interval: 14.5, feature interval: 13.9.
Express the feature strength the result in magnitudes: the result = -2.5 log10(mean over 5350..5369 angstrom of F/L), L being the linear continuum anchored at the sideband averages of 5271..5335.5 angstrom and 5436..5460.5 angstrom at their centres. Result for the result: -0.05 mag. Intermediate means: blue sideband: 14.2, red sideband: 15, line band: 15.3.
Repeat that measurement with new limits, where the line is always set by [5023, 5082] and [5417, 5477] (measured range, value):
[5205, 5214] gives 0.11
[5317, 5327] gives -0.02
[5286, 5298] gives -0.07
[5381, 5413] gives -0.02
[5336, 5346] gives 0.01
